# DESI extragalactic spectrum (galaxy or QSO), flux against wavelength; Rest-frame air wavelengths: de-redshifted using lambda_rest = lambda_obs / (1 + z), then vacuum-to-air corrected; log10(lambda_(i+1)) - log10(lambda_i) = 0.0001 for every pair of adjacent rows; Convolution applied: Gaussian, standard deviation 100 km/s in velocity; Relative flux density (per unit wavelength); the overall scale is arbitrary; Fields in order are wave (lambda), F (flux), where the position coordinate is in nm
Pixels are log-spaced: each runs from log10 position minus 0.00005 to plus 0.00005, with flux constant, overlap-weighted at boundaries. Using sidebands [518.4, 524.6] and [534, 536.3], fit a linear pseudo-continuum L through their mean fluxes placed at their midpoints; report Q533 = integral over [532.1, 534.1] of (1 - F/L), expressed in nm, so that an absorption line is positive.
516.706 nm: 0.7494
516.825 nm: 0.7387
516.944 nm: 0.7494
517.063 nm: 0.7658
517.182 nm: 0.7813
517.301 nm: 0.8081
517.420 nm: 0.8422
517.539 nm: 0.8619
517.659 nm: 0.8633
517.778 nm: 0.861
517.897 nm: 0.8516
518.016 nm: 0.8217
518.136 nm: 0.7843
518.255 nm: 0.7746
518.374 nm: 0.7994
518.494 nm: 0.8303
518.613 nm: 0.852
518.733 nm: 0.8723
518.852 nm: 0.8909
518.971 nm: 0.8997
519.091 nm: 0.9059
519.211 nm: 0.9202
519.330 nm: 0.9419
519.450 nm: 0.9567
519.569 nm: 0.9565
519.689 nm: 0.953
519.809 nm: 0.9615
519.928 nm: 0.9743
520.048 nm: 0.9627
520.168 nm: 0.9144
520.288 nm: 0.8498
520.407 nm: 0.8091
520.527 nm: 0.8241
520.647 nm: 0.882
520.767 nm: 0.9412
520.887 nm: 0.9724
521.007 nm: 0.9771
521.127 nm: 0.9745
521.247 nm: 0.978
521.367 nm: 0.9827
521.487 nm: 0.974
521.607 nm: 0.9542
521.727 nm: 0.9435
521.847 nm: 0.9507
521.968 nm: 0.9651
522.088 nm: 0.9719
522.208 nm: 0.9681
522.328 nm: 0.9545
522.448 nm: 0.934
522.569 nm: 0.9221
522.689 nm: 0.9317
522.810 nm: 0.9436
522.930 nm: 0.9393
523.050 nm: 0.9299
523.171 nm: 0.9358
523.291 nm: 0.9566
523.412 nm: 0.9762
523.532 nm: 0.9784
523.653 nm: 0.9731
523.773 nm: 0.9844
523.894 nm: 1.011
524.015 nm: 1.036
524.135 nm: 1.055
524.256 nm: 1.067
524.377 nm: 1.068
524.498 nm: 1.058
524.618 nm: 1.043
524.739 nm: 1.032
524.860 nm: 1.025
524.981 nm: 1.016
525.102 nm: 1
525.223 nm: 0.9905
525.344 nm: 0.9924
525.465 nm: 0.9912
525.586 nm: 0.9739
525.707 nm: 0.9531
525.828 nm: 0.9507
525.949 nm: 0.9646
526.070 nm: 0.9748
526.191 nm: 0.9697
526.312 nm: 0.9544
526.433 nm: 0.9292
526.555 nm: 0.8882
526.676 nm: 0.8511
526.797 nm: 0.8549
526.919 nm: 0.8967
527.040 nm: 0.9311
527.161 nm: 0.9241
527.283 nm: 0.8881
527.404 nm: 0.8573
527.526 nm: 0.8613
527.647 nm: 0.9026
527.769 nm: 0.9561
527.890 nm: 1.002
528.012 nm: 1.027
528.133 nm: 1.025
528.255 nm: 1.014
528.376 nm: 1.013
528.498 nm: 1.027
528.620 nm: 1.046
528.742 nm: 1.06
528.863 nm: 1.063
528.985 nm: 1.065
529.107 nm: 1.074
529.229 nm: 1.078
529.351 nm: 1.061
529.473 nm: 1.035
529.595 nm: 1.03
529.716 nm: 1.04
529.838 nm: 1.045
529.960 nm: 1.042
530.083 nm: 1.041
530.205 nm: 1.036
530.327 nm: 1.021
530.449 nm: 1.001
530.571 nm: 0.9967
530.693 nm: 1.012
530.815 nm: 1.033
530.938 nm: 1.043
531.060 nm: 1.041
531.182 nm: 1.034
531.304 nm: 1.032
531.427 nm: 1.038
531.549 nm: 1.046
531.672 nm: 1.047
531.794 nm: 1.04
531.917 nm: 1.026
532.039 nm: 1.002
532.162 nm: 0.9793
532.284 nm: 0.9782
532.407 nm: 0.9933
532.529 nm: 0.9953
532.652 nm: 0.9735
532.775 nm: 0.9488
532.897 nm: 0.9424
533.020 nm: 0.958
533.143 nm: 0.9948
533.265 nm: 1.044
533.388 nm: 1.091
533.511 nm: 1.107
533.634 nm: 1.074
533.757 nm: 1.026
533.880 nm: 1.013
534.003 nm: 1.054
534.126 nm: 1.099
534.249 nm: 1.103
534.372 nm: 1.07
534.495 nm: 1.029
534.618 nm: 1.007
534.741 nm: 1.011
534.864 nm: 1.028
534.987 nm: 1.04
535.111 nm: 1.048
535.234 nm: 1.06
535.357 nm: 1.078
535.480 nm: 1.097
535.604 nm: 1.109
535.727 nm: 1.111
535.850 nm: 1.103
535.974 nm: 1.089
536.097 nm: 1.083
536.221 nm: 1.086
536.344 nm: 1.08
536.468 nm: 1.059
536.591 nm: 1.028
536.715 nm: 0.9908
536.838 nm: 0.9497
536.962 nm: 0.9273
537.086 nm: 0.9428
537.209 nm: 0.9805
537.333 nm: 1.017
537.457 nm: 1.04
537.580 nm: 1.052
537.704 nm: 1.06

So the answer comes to 0.074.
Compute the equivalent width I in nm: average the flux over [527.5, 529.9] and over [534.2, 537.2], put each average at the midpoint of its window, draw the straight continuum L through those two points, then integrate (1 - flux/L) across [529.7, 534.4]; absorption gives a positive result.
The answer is 0.03 nm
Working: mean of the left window 1.02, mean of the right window 1.05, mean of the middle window 1.03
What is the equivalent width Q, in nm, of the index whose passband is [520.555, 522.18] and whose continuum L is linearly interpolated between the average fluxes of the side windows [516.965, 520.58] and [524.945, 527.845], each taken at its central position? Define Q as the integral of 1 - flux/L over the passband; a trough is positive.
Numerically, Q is -0.12 nm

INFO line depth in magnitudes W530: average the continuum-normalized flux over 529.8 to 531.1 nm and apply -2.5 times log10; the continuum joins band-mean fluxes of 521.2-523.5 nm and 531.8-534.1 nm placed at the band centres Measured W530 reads -0.030 mag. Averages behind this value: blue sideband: 0.954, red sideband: 1.01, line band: 1.03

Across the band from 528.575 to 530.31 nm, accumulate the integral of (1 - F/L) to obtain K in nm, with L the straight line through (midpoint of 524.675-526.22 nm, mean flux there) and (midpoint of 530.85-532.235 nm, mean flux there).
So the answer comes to -0.06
